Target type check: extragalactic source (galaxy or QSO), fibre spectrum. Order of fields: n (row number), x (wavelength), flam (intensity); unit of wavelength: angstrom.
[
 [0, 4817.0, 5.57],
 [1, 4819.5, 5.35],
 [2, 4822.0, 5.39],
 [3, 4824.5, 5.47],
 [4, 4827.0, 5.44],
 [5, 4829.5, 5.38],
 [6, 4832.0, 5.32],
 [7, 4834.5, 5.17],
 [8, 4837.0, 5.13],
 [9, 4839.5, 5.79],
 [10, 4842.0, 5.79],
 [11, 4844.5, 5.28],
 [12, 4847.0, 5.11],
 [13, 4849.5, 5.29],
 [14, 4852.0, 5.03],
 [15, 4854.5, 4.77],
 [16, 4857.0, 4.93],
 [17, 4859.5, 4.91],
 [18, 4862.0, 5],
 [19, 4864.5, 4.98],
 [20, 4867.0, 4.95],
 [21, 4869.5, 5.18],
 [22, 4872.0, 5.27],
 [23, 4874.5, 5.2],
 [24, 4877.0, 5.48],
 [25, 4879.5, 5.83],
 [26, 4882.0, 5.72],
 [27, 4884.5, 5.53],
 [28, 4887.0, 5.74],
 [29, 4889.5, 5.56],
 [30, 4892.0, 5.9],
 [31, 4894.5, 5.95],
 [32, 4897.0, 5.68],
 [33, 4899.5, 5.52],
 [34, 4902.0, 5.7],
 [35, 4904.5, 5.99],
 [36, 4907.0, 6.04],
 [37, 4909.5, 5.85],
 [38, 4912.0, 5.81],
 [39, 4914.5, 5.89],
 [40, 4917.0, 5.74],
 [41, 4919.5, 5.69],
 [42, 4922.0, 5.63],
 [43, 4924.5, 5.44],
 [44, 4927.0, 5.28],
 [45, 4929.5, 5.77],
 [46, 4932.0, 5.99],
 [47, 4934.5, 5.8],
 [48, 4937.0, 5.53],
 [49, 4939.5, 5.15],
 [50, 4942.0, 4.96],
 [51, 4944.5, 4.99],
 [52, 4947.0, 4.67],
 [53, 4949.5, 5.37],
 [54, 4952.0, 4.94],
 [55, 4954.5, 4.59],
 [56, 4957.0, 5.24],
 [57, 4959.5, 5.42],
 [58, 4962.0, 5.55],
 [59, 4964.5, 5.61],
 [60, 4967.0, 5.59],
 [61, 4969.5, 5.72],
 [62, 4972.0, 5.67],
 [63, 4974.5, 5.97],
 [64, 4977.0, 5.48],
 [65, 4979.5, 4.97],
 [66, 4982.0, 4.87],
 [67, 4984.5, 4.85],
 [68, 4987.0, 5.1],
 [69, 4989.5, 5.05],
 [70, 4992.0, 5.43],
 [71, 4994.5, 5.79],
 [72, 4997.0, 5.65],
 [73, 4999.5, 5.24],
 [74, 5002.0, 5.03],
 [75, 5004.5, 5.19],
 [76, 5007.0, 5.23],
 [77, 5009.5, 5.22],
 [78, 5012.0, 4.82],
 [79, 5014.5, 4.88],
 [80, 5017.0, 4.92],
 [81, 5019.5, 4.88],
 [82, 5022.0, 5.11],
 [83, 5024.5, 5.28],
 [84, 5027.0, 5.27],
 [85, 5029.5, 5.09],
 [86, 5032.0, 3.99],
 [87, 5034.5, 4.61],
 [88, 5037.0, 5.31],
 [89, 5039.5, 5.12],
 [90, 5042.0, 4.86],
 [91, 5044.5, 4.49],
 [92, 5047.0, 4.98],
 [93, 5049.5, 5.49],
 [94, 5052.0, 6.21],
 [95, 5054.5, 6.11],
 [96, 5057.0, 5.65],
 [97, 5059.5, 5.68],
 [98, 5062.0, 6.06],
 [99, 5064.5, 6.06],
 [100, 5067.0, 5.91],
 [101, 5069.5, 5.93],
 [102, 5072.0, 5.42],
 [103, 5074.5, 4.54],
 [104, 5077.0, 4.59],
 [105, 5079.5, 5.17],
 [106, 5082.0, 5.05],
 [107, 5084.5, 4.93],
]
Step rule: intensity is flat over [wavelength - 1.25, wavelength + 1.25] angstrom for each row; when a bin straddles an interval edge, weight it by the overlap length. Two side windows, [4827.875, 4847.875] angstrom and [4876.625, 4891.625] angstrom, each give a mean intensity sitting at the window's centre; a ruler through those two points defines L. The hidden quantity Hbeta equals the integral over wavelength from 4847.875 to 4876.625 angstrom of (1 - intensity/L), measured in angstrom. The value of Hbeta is 2.4 angstrom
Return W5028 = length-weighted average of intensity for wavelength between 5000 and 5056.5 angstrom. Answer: 5.1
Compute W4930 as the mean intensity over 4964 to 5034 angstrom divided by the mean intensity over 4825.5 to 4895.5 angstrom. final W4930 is 0.97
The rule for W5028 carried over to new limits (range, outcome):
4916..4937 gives 5.66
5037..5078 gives 5.44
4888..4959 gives 5.52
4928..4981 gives 5.38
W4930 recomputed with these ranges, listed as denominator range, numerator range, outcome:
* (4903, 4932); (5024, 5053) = 0.88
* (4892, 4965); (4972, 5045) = 0.93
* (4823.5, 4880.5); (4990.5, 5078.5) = 1.00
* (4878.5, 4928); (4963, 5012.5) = 0.93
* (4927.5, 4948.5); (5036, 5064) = 1.02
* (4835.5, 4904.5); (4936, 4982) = 0.98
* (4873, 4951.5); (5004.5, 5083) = 0.94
